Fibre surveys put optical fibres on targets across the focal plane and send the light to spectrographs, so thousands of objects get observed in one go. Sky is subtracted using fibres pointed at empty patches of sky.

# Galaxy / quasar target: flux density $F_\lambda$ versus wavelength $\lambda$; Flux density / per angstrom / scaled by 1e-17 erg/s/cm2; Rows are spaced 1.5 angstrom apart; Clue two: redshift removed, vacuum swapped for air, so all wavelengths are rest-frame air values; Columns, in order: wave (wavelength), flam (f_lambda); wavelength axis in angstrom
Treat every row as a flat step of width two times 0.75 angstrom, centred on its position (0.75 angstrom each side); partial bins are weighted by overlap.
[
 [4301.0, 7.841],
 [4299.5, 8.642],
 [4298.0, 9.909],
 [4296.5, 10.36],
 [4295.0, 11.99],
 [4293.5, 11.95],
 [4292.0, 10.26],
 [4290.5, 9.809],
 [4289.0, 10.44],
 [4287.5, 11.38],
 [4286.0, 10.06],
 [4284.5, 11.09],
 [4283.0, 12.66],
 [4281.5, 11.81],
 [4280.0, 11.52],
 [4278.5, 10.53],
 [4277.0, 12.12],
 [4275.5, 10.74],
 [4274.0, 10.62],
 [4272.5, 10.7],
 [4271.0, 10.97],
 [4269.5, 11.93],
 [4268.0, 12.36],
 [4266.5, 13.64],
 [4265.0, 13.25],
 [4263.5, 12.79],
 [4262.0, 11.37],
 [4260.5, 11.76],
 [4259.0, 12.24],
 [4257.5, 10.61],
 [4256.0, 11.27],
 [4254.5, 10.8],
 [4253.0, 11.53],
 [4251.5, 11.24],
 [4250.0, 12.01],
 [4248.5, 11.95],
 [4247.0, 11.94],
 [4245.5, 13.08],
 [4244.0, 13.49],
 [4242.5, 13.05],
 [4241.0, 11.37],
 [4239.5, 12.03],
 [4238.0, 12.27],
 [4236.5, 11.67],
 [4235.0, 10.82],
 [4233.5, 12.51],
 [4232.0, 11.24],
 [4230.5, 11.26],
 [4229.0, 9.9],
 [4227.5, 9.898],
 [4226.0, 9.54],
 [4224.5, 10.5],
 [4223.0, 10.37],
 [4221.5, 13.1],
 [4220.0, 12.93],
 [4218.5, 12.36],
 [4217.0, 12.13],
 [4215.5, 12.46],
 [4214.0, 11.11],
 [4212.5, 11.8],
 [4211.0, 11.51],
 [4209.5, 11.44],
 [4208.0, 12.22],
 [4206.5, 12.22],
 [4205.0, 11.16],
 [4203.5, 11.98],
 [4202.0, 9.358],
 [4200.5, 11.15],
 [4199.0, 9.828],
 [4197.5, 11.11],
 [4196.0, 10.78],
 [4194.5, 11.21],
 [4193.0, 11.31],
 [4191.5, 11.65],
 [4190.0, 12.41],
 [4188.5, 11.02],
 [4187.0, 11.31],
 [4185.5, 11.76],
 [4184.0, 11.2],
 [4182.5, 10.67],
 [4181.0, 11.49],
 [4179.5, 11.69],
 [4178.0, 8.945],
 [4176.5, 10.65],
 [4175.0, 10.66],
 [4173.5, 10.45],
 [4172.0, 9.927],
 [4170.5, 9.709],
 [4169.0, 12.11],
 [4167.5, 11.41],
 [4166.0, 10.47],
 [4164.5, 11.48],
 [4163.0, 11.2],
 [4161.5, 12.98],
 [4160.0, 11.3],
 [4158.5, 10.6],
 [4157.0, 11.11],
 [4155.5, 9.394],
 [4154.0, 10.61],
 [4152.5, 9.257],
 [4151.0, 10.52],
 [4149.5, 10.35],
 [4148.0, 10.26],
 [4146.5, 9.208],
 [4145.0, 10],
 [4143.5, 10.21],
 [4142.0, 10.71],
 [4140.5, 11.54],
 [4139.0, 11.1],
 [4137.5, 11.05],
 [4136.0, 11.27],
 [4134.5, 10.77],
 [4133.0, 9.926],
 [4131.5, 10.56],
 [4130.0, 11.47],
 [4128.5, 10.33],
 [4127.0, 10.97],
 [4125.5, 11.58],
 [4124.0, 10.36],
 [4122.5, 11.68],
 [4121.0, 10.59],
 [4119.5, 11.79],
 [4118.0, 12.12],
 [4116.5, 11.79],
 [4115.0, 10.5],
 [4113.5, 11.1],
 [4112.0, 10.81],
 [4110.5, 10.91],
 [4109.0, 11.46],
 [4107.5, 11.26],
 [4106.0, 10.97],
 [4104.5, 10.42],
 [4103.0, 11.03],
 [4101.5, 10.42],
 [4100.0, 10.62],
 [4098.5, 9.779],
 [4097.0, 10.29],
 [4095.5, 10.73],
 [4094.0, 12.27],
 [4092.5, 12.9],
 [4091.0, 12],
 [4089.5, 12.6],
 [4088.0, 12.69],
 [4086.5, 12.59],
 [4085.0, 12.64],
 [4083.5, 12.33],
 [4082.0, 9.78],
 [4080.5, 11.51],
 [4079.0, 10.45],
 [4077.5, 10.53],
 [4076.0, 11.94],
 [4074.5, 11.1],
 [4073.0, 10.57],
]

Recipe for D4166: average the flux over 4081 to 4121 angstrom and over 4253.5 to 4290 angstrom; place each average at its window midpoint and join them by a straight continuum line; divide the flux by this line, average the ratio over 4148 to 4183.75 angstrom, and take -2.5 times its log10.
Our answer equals 0.07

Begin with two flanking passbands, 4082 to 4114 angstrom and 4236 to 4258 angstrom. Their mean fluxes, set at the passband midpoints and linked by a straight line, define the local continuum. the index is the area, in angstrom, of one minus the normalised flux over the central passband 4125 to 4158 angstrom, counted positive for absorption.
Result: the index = 2.8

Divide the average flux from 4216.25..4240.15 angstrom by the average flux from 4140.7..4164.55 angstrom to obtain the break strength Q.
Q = 1.08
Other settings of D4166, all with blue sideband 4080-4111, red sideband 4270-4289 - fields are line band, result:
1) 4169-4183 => 0.074 mag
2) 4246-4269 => -0.069 mag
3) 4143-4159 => 0.121 mag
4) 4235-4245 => -0.093 mag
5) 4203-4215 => -0.041 mag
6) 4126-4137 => 0.056 mag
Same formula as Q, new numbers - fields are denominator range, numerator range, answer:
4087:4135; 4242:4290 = 1.05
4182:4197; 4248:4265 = 1.03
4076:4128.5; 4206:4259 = 1.03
